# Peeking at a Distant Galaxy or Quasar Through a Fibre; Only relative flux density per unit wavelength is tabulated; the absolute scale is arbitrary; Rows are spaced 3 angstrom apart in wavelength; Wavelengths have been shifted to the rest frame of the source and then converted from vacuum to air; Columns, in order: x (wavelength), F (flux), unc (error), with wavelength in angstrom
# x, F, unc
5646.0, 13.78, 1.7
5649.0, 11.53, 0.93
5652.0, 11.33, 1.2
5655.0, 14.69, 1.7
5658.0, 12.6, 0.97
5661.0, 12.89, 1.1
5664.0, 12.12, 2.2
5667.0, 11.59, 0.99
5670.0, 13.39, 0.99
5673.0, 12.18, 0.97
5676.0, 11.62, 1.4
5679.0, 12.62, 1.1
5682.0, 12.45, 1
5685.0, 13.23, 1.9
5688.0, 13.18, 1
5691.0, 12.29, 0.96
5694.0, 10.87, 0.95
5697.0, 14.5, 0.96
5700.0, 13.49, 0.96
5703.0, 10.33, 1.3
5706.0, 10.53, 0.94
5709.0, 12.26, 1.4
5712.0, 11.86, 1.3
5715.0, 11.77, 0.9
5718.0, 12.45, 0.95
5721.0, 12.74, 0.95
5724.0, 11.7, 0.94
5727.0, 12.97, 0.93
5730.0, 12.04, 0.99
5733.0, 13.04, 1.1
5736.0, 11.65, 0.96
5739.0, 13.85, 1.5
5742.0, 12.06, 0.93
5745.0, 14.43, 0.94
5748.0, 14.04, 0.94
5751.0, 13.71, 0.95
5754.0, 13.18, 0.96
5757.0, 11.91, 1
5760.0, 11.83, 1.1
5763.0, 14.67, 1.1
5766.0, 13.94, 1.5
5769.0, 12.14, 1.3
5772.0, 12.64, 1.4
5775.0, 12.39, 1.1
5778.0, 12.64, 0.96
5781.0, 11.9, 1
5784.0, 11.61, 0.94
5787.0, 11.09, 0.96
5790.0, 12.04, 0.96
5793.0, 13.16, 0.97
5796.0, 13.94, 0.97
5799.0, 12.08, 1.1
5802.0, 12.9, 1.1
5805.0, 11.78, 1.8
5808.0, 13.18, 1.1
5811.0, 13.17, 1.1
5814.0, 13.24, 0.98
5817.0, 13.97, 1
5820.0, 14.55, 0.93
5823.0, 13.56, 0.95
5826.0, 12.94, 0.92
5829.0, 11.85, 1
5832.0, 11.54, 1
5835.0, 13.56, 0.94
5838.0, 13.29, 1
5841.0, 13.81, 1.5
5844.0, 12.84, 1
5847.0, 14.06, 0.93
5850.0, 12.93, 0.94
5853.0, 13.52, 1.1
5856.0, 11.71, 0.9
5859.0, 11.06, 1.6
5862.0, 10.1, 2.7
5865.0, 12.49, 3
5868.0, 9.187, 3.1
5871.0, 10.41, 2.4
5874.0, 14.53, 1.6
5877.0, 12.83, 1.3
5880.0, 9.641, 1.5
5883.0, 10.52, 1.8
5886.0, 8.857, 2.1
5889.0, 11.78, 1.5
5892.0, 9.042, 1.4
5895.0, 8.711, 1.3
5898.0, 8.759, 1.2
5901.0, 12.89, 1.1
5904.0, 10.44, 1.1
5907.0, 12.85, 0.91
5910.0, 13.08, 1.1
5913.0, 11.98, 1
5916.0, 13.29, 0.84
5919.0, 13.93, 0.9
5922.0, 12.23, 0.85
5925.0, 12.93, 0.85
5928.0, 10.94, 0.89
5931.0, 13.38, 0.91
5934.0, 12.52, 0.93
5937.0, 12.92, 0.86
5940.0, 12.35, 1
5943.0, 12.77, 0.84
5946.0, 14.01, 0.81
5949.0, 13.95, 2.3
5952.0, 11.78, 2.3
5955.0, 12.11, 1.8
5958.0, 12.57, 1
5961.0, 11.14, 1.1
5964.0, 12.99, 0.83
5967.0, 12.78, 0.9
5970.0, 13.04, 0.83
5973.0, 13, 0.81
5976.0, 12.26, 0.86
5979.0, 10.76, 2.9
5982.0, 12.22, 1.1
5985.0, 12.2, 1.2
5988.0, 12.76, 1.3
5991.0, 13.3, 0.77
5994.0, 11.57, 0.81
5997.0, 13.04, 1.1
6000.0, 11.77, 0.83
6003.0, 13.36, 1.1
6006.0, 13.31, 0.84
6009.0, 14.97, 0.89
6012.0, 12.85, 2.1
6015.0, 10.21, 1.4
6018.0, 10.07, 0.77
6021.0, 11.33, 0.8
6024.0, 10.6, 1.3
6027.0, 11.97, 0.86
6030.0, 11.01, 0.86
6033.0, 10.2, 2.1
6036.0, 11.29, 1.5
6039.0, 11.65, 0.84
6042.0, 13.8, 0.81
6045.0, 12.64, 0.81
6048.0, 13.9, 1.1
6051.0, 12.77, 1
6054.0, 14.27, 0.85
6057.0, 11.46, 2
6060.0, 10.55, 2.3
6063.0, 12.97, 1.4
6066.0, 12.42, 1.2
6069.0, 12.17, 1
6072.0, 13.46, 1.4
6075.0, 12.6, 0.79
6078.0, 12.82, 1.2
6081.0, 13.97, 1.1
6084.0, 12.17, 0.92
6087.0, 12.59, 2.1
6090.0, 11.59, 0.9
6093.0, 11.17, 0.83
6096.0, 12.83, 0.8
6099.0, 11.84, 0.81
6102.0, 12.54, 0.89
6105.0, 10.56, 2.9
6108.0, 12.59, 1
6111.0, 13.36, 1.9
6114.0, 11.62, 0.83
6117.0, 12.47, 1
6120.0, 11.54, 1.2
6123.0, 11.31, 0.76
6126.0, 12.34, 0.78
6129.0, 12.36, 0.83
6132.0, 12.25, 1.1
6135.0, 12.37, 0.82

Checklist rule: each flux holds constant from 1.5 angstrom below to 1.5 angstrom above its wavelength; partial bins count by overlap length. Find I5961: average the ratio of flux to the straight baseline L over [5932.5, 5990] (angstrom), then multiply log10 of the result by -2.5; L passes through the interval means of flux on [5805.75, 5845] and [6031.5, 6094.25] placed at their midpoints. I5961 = 0.02 mag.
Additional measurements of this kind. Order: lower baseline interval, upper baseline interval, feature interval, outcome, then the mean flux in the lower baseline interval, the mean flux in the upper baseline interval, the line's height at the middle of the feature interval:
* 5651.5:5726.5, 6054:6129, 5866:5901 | 0.17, 12.4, 12.3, 12.3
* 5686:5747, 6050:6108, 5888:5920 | 0.08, 12.4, 12.4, 12.4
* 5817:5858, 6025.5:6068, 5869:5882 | 0.11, 13.1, 12.2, 12.9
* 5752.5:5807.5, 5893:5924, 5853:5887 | 0.08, 12.6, 11.8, 12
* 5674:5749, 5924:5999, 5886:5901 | 0.26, 12.5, 12.5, 12.5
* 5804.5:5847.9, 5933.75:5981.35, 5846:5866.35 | 0.07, 13.2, 12.6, 13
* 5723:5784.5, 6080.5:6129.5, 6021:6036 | 0.12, 12.8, 12.1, 12.3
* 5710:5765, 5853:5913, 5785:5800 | -0.03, 12.8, 11.1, 12.1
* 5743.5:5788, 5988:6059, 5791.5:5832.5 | -0.03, 12.8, 12.2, 12.7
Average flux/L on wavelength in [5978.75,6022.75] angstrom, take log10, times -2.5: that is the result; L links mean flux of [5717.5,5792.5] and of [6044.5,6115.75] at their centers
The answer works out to 0.02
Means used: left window 12.7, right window 12.4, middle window 12.3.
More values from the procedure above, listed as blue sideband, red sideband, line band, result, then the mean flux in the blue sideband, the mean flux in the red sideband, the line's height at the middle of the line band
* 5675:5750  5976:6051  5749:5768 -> -0.06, 12.5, 12.1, 12.4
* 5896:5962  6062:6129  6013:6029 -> 0.13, 12.4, 12.3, 12.3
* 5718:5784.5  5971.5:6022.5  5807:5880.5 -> 0.00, 12.8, 12.3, 12.6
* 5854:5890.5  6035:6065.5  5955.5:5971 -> -0.05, 11.1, 12.5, 11.9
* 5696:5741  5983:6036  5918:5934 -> -0.05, 12.3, 12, 12.1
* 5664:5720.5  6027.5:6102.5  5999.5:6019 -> -0.01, 12.3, 12.3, 12.3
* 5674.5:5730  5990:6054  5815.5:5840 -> -0.08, 12.3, 12.2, 12.2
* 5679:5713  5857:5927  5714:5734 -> -0.02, 12.3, 11.4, 12.2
